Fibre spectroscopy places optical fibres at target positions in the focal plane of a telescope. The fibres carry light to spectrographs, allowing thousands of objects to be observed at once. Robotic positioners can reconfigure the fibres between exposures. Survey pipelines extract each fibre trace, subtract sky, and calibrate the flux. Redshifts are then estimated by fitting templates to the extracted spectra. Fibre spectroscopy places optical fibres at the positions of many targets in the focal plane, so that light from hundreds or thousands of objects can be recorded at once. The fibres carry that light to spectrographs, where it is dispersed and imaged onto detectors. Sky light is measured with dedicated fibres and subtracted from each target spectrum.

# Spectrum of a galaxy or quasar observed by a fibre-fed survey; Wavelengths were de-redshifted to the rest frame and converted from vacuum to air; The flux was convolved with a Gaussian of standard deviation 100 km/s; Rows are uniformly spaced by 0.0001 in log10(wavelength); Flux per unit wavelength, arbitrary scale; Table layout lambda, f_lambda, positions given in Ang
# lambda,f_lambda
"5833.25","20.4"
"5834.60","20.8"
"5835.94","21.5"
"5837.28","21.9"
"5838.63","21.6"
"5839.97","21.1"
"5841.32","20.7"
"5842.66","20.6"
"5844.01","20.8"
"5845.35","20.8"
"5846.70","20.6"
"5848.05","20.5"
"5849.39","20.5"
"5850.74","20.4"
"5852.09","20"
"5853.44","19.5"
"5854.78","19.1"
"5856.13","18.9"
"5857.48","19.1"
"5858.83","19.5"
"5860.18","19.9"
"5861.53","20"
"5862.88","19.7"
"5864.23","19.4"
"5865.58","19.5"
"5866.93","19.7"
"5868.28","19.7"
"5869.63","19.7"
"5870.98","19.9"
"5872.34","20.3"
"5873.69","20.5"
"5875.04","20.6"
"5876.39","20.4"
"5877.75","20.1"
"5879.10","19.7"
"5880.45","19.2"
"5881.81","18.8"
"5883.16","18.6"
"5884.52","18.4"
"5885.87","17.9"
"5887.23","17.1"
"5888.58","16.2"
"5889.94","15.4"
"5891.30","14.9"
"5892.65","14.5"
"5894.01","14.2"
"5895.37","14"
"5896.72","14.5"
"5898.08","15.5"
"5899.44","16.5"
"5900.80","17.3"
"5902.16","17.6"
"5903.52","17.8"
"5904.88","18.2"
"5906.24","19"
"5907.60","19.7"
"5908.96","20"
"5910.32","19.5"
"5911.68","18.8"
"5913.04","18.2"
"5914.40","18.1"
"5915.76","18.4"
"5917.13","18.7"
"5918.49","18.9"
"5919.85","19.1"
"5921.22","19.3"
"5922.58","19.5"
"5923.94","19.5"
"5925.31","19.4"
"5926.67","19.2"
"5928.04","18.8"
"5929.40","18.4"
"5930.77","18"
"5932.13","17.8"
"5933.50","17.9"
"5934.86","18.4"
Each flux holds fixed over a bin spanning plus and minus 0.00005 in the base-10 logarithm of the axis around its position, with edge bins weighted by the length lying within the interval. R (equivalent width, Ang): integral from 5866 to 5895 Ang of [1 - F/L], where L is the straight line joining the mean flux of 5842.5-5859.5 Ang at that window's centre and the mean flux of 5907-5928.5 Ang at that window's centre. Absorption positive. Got 1.9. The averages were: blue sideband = 20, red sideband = 19.1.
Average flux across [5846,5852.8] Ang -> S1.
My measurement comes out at 20.4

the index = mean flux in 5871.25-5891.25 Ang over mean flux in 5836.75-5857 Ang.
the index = 0.9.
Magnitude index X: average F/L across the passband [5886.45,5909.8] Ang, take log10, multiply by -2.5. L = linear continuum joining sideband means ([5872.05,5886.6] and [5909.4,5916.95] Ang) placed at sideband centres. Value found 0.144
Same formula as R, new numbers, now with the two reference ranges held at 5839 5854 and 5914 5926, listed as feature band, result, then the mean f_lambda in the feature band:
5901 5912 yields 0.30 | 18.8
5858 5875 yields 0.23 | 19.8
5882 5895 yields 2.17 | 16.4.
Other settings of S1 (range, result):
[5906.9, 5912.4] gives 19.5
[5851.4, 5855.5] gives 19.5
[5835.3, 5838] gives 21.7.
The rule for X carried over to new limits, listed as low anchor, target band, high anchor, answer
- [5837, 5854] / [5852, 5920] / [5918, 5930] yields 0.08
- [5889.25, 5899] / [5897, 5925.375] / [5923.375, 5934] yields -0.11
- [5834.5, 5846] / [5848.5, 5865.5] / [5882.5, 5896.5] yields -0.02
